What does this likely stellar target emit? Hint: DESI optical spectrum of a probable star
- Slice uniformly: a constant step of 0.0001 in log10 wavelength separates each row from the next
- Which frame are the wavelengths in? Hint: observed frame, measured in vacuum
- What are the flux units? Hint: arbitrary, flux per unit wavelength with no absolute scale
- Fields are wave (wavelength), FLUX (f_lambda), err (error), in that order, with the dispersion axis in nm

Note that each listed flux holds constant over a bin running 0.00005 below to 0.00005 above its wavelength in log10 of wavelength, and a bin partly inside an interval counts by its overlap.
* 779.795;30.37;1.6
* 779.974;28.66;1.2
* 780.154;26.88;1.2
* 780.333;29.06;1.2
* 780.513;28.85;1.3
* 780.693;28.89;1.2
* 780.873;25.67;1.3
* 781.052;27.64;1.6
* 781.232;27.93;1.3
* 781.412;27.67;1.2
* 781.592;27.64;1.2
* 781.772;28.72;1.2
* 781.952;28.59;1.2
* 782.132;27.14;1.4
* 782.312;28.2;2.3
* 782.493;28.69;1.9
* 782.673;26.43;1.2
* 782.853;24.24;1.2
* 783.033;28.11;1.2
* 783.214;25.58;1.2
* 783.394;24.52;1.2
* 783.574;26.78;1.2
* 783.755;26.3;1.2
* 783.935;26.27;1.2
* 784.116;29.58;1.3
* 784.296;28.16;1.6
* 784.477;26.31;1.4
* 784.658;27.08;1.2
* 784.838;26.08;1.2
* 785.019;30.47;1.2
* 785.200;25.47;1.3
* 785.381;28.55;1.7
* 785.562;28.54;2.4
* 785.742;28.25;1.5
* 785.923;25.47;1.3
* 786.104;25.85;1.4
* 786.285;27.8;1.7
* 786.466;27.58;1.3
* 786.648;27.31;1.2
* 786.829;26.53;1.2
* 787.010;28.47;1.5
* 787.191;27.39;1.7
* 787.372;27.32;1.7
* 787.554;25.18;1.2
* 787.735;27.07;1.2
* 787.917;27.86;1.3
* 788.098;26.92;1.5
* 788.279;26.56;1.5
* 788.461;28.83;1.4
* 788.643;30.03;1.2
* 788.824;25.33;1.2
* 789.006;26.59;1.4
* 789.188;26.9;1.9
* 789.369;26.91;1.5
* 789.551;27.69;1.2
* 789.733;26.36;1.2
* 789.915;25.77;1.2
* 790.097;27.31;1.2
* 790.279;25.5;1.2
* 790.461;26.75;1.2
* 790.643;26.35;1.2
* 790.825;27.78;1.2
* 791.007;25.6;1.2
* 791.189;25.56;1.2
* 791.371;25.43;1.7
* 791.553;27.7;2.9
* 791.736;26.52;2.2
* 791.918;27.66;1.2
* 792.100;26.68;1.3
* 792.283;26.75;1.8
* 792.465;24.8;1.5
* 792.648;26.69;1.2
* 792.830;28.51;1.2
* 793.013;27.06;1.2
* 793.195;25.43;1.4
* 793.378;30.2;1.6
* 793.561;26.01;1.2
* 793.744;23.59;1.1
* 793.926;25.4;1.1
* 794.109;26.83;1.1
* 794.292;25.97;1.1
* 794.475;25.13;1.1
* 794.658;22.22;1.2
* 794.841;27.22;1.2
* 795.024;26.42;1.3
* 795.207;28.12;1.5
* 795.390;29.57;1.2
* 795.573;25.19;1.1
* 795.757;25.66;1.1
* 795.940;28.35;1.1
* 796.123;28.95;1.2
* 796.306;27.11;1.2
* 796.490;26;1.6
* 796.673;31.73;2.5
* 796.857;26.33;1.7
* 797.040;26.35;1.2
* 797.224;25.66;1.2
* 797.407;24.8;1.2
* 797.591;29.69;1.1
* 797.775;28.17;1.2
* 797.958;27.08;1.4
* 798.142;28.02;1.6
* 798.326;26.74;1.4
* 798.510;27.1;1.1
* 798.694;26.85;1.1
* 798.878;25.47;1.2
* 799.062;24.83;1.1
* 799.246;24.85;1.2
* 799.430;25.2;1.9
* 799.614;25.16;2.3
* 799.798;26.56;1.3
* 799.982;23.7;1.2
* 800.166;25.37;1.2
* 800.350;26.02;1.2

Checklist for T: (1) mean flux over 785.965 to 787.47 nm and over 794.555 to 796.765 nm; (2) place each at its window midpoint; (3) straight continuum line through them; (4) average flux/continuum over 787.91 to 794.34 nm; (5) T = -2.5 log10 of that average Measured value 0.02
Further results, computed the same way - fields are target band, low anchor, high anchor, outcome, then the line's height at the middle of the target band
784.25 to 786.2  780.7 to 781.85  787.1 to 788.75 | 0.01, 27.5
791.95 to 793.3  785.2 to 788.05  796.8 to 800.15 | 0.00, 26.7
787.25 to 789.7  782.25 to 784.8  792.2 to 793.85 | -0.02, 26.7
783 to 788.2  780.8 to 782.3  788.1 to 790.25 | 0.01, 27.4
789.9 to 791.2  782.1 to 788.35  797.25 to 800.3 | 0.01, 26.7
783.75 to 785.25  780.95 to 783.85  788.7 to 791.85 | -0.02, 27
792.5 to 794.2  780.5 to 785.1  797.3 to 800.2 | 0.00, 26.6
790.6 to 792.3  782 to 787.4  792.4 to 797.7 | 0.01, 26.9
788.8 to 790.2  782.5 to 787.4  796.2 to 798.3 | 0.02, 27.2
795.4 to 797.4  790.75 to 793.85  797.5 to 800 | -0.03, 26.5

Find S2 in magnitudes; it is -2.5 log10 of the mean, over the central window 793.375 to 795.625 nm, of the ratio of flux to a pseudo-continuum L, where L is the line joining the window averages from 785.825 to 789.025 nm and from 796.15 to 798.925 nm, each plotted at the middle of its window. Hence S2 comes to 0.041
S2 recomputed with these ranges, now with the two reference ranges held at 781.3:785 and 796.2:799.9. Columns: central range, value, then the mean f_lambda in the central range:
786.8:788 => -0.004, 27.1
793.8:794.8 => 0.068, 25.2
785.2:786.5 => -0.009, 27.3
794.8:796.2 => -0.027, 27.4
